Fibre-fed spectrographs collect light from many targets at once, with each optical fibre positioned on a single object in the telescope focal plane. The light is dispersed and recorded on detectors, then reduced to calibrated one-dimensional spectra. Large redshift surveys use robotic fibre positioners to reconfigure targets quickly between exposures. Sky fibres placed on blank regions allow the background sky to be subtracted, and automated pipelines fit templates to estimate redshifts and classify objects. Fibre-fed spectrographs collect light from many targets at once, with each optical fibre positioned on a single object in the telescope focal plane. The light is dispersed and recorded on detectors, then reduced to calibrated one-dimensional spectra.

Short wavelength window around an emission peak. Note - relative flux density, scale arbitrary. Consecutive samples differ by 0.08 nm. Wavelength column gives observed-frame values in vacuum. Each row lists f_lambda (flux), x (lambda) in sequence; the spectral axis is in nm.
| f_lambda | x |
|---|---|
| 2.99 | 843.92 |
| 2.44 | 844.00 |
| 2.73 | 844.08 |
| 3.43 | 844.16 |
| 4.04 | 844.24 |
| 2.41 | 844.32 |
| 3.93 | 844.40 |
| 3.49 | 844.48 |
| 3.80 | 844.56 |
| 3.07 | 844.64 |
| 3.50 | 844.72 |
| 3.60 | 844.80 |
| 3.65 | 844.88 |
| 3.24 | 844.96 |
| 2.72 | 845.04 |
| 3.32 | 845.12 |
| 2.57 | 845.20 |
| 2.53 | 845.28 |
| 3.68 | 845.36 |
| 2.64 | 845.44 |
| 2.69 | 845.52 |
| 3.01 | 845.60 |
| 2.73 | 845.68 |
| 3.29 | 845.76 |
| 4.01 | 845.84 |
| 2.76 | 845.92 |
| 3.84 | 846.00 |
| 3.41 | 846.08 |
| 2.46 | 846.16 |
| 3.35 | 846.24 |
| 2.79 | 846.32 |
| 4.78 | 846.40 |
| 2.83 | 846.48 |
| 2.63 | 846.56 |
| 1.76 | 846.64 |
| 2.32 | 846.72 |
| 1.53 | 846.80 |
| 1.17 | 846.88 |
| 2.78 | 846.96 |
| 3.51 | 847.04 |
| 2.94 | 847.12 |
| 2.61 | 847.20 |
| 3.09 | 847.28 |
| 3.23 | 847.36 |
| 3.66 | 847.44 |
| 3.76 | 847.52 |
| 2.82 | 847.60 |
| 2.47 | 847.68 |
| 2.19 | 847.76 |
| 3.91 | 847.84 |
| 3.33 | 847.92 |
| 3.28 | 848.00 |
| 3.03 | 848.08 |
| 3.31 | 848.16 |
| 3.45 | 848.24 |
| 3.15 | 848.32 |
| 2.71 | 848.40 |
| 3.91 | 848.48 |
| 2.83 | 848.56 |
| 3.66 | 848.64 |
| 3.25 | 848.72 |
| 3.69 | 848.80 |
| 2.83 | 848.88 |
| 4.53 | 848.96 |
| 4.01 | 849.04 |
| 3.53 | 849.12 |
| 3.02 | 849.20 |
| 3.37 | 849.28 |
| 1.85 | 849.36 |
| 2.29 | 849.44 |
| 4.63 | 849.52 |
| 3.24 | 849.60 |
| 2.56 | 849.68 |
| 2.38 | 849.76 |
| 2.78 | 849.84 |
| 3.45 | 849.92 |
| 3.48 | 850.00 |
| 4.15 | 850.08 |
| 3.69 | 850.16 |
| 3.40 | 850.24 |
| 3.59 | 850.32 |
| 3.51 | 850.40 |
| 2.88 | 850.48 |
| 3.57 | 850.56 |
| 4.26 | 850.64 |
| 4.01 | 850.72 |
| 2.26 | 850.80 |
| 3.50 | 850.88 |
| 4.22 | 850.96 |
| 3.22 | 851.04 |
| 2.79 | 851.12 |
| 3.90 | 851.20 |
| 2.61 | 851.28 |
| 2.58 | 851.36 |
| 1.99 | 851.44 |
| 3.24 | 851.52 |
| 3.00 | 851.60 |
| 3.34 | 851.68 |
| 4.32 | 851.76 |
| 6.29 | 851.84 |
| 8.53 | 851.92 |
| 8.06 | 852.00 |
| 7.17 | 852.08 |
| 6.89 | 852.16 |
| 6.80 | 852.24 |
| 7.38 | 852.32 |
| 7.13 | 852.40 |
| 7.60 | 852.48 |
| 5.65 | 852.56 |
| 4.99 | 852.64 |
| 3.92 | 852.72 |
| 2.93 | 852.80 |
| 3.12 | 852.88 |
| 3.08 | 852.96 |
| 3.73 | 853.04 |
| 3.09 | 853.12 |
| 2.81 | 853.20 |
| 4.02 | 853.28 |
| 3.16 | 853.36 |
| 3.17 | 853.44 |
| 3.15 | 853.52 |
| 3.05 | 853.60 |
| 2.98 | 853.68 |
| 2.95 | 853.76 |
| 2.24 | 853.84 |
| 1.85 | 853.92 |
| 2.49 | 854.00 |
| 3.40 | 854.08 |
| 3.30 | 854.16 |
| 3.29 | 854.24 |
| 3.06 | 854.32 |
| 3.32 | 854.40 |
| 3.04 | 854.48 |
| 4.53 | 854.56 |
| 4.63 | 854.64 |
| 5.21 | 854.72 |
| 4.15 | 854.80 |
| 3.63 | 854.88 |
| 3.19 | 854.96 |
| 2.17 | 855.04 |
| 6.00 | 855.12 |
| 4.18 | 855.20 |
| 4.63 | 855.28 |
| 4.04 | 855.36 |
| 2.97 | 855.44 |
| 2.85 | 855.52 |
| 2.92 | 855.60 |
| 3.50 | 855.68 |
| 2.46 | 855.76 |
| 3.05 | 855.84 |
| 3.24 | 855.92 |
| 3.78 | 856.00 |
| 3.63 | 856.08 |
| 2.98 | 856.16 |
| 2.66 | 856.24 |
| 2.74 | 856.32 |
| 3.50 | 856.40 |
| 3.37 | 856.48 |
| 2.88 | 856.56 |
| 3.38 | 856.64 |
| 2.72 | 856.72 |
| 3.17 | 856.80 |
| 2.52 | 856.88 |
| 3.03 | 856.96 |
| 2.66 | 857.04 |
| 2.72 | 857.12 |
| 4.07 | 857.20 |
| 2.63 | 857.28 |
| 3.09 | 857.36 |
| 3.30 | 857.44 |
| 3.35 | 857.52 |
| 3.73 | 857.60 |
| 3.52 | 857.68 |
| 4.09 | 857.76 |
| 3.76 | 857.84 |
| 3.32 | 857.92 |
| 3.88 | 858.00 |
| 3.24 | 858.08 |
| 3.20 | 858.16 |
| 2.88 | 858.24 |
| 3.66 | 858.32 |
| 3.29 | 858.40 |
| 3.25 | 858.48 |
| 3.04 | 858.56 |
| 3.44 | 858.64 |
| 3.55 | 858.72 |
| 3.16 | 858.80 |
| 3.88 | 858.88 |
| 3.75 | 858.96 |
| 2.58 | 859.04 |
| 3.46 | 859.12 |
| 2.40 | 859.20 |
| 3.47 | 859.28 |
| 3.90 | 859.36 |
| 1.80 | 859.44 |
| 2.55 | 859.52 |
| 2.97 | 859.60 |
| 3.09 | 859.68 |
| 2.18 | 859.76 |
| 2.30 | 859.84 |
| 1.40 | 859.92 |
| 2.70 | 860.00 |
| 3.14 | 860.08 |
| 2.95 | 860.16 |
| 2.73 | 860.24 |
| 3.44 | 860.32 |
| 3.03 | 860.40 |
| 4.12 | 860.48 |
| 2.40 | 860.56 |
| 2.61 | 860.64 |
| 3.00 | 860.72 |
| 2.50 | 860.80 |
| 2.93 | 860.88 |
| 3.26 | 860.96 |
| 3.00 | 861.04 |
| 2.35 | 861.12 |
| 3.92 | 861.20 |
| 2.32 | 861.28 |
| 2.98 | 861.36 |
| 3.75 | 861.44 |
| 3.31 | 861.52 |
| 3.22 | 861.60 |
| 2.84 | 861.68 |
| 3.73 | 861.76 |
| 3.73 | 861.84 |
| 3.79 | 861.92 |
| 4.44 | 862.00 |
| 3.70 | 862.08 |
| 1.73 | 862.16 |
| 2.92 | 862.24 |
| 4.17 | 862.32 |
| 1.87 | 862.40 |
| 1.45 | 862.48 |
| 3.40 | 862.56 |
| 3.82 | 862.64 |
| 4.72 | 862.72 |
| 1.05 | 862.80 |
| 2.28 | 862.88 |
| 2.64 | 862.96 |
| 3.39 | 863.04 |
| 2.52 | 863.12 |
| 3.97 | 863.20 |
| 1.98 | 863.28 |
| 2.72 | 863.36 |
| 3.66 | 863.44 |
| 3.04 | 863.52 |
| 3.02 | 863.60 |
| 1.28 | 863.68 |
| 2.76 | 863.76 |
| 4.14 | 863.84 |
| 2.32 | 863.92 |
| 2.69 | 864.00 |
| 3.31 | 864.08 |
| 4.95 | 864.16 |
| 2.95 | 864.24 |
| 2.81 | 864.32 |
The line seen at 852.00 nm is H-alpha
